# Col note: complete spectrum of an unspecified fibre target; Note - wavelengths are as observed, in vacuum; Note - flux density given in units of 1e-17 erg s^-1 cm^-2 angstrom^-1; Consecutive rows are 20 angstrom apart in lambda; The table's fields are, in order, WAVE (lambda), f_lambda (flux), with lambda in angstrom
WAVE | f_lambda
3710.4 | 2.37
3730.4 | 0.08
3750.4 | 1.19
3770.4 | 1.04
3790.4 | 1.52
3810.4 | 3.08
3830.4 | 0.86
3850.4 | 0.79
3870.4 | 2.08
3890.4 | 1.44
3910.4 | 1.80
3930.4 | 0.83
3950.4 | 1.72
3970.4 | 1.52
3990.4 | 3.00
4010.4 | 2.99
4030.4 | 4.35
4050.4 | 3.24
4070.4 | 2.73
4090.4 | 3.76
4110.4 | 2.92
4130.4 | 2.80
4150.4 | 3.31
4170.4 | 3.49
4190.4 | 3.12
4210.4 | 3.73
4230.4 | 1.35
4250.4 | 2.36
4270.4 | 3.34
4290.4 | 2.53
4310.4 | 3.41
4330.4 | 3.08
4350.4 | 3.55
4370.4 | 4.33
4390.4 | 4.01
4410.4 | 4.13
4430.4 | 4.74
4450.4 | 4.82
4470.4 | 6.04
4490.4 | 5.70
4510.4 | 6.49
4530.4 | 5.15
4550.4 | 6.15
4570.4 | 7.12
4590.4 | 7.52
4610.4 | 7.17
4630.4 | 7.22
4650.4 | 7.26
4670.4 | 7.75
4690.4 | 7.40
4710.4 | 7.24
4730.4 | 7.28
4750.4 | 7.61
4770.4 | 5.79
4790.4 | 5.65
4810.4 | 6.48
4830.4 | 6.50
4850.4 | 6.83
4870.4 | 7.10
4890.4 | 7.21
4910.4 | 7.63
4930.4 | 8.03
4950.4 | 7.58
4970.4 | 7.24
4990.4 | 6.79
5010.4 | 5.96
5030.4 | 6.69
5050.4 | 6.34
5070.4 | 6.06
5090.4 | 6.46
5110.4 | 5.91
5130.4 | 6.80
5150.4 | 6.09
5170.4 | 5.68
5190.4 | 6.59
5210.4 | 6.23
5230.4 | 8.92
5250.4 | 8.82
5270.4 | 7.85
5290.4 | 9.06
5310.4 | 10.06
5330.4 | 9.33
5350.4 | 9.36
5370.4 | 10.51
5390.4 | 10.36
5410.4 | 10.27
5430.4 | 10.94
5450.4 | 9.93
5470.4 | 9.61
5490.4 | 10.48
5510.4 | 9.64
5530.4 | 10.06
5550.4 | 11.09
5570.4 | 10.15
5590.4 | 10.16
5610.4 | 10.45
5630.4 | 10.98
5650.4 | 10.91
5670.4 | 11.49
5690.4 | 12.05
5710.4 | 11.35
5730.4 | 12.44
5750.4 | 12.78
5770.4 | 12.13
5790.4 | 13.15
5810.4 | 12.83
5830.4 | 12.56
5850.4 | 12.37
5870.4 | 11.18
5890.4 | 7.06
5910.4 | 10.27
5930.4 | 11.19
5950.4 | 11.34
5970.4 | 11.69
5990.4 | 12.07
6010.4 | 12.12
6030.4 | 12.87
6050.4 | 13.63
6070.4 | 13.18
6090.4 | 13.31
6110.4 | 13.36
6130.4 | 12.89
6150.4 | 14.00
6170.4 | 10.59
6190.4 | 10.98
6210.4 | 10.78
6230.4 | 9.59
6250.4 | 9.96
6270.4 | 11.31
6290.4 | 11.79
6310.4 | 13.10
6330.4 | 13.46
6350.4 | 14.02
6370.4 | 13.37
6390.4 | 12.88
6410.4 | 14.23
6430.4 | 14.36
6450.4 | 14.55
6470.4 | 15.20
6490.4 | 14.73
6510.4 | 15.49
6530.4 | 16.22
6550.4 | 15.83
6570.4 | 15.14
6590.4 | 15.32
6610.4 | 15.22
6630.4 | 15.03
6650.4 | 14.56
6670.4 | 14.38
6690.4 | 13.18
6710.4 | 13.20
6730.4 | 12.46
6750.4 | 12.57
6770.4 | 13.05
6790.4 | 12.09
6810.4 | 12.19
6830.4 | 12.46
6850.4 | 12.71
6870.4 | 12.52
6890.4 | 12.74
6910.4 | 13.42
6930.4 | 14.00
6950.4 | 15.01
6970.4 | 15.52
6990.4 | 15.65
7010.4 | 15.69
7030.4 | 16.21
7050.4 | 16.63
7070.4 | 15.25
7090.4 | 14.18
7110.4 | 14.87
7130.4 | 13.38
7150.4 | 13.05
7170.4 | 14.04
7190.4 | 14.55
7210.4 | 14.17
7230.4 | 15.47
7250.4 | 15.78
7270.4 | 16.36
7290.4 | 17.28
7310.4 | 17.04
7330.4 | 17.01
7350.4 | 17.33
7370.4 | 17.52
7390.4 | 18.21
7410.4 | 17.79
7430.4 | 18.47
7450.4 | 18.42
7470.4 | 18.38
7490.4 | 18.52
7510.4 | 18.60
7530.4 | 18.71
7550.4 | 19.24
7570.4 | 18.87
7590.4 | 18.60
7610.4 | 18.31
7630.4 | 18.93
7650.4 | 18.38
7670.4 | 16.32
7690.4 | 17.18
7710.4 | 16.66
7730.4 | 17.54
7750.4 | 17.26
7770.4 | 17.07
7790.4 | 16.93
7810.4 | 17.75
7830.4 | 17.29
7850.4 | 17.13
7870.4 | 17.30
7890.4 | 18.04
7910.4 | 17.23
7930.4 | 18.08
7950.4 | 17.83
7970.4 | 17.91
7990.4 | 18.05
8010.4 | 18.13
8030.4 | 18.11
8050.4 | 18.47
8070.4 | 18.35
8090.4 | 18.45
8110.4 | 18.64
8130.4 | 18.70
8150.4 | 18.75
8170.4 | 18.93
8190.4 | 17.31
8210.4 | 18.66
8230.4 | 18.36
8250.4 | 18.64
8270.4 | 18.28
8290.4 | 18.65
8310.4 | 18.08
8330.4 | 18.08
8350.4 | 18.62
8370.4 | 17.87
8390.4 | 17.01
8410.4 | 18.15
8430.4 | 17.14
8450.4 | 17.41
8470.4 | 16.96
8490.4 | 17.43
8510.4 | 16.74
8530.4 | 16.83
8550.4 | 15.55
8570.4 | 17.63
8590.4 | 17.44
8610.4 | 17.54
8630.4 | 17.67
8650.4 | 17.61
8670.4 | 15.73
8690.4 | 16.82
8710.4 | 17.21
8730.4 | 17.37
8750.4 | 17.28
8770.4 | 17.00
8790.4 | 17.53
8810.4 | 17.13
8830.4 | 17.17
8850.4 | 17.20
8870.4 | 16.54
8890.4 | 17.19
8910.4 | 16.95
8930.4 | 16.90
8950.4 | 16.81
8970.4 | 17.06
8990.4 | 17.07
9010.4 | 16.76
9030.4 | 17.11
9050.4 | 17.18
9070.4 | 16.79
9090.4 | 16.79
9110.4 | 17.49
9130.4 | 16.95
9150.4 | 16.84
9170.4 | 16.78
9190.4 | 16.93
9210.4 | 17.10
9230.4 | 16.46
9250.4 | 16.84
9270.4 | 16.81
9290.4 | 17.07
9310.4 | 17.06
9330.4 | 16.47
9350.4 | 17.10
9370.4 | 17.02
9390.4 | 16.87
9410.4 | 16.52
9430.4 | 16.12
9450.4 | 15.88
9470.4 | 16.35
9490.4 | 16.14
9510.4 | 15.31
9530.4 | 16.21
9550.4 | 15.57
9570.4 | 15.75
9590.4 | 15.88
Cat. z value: 0.000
